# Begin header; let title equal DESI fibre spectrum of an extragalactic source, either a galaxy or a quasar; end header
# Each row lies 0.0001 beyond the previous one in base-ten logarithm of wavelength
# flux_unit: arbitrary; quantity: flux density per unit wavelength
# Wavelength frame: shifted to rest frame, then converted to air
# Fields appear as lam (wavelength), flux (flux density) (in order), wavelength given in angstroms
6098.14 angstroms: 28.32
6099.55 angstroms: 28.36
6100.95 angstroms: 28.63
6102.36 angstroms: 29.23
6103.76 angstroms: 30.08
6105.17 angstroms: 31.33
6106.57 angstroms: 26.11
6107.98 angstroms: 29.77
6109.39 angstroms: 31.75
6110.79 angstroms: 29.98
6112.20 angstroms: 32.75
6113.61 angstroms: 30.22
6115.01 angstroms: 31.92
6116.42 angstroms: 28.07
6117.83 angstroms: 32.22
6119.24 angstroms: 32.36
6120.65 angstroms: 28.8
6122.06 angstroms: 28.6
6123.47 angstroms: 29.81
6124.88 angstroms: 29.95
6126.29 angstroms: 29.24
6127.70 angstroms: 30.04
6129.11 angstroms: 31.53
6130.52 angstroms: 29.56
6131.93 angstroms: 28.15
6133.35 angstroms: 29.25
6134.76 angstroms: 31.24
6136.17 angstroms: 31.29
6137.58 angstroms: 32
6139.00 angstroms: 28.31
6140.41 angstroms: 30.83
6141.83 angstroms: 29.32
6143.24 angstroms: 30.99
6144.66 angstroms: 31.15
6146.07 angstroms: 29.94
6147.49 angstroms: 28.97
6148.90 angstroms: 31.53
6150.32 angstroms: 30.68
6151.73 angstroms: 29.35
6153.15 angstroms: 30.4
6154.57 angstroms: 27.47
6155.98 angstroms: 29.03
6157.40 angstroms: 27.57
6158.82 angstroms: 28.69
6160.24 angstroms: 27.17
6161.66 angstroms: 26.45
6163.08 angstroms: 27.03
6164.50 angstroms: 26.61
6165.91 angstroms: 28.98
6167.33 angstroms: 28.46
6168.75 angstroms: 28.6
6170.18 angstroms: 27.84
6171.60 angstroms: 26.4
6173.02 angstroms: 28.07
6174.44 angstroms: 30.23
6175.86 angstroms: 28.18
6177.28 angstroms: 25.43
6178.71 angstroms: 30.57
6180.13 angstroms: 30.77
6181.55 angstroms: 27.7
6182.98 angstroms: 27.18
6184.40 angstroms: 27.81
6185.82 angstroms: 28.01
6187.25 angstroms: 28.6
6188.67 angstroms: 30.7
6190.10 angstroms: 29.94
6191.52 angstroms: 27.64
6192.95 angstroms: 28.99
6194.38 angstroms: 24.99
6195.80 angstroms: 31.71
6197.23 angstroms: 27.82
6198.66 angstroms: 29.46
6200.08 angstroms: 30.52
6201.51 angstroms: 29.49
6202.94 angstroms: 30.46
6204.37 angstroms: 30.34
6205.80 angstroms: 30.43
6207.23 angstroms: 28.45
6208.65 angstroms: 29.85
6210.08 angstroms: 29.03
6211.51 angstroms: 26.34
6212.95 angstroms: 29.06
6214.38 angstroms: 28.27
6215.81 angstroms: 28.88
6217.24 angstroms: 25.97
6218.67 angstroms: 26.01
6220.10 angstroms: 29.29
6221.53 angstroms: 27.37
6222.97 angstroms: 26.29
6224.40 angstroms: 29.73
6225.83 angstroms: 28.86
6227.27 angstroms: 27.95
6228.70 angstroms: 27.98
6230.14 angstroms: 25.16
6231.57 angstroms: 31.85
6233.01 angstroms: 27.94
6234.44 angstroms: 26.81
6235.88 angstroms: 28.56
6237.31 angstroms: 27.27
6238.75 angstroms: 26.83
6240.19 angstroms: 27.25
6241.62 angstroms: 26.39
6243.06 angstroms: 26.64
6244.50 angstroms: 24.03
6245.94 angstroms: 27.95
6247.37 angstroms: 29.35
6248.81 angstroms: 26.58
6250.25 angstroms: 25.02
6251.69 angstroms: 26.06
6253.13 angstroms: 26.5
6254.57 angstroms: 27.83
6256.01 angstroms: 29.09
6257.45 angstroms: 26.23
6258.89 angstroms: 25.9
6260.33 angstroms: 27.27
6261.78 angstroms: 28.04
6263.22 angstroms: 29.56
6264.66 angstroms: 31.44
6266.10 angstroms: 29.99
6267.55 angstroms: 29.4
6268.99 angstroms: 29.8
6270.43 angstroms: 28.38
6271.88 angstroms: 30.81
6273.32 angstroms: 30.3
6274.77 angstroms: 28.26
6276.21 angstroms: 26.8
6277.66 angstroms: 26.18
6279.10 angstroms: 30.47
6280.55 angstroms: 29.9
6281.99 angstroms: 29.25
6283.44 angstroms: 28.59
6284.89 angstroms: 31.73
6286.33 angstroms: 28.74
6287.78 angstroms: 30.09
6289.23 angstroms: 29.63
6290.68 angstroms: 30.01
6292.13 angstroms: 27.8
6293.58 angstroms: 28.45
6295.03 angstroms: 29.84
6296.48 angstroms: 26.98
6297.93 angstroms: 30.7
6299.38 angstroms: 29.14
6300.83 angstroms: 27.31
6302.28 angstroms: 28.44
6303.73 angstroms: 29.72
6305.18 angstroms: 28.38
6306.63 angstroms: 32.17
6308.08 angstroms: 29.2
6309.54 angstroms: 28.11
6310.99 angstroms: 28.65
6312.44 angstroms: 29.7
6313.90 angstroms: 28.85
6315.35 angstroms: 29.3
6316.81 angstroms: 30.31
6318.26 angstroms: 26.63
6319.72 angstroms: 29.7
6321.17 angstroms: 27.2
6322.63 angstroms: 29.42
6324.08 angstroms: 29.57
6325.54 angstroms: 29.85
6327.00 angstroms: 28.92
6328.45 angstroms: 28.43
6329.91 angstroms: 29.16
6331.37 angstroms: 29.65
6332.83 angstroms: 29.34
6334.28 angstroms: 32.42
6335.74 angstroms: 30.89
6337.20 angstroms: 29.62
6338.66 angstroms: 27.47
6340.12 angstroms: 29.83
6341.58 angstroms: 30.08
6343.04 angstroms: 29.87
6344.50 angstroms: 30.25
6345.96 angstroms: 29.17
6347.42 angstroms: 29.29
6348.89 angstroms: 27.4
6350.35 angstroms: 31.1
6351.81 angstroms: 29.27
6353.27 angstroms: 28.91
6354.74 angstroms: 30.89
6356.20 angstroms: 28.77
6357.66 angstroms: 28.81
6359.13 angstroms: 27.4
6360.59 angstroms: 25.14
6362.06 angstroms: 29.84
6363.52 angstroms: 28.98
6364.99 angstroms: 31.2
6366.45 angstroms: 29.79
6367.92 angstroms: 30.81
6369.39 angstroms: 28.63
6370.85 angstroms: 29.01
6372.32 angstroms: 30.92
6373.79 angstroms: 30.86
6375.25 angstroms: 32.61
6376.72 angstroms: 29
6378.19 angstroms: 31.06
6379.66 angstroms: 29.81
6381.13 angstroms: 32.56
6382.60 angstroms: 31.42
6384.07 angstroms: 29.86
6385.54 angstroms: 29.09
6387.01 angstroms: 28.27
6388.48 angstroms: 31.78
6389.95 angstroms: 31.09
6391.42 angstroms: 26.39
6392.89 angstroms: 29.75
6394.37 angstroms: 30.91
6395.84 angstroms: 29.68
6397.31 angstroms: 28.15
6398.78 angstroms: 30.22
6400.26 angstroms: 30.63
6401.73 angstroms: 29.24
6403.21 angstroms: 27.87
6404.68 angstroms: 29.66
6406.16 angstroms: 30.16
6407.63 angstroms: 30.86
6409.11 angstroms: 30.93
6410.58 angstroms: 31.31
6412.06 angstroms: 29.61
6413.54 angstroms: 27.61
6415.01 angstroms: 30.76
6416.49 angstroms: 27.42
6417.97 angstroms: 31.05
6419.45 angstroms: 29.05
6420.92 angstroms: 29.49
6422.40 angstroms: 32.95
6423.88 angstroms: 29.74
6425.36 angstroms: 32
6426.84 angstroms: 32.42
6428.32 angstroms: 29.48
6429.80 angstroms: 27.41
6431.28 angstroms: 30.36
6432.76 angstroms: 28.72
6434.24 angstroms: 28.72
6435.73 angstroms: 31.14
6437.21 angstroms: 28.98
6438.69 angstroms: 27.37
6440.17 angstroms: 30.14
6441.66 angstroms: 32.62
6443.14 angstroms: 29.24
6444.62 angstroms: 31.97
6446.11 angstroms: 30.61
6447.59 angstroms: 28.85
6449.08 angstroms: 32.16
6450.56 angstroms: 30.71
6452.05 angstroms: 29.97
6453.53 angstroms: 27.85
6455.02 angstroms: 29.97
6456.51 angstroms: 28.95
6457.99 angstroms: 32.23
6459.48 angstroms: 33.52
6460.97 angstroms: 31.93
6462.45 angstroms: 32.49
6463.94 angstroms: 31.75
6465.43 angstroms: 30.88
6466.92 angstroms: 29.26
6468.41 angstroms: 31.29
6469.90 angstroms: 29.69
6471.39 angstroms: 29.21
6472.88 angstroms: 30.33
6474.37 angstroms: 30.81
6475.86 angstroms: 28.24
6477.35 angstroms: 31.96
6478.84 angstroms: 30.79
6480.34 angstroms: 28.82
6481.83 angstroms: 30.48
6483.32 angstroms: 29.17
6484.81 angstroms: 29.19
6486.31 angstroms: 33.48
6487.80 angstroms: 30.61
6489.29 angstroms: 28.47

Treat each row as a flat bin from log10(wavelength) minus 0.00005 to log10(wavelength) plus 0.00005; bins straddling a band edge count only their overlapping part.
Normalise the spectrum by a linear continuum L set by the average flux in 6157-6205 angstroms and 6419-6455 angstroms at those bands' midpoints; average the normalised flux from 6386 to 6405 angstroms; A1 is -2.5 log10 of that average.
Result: 0.01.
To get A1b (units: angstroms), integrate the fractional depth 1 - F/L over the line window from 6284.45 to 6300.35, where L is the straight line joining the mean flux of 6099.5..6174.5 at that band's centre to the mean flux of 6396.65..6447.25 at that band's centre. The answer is 0.2 angstroms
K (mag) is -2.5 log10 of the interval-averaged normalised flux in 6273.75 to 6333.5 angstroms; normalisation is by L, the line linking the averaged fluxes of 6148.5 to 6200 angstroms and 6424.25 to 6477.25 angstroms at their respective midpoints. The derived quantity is 0.01 mag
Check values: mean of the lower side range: 28.5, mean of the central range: 29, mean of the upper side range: 30.3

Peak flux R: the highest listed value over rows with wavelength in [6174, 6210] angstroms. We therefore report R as 31.71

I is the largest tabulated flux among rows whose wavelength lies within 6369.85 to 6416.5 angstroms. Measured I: 32.61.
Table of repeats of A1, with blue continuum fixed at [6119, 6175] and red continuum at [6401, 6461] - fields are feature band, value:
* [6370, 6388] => -0.02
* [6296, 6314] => 0.02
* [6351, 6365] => 0.04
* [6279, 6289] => 0.00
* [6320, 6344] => 0.01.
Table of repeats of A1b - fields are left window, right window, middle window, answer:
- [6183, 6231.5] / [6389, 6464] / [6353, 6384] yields -0.15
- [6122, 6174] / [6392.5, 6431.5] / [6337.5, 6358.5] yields 0.29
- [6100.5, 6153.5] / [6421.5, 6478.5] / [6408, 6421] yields 0.28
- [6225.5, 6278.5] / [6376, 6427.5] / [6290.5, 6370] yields -0.60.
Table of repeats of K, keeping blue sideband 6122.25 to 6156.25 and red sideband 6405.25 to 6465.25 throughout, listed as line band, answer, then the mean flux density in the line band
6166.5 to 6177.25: 0.07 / 28.1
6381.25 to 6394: 0.01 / 29.9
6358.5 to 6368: 0.05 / 28.9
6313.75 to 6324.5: 0.05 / 28.9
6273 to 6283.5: 0.05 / 28.7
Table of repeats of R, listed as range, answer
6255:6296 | 31.73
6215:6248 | 31.85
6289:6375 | 32.42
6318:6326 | 29.85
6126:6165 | 32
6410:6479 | 33.52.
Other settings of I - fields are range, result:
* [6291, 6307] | 32.17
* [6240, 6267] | 31.44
